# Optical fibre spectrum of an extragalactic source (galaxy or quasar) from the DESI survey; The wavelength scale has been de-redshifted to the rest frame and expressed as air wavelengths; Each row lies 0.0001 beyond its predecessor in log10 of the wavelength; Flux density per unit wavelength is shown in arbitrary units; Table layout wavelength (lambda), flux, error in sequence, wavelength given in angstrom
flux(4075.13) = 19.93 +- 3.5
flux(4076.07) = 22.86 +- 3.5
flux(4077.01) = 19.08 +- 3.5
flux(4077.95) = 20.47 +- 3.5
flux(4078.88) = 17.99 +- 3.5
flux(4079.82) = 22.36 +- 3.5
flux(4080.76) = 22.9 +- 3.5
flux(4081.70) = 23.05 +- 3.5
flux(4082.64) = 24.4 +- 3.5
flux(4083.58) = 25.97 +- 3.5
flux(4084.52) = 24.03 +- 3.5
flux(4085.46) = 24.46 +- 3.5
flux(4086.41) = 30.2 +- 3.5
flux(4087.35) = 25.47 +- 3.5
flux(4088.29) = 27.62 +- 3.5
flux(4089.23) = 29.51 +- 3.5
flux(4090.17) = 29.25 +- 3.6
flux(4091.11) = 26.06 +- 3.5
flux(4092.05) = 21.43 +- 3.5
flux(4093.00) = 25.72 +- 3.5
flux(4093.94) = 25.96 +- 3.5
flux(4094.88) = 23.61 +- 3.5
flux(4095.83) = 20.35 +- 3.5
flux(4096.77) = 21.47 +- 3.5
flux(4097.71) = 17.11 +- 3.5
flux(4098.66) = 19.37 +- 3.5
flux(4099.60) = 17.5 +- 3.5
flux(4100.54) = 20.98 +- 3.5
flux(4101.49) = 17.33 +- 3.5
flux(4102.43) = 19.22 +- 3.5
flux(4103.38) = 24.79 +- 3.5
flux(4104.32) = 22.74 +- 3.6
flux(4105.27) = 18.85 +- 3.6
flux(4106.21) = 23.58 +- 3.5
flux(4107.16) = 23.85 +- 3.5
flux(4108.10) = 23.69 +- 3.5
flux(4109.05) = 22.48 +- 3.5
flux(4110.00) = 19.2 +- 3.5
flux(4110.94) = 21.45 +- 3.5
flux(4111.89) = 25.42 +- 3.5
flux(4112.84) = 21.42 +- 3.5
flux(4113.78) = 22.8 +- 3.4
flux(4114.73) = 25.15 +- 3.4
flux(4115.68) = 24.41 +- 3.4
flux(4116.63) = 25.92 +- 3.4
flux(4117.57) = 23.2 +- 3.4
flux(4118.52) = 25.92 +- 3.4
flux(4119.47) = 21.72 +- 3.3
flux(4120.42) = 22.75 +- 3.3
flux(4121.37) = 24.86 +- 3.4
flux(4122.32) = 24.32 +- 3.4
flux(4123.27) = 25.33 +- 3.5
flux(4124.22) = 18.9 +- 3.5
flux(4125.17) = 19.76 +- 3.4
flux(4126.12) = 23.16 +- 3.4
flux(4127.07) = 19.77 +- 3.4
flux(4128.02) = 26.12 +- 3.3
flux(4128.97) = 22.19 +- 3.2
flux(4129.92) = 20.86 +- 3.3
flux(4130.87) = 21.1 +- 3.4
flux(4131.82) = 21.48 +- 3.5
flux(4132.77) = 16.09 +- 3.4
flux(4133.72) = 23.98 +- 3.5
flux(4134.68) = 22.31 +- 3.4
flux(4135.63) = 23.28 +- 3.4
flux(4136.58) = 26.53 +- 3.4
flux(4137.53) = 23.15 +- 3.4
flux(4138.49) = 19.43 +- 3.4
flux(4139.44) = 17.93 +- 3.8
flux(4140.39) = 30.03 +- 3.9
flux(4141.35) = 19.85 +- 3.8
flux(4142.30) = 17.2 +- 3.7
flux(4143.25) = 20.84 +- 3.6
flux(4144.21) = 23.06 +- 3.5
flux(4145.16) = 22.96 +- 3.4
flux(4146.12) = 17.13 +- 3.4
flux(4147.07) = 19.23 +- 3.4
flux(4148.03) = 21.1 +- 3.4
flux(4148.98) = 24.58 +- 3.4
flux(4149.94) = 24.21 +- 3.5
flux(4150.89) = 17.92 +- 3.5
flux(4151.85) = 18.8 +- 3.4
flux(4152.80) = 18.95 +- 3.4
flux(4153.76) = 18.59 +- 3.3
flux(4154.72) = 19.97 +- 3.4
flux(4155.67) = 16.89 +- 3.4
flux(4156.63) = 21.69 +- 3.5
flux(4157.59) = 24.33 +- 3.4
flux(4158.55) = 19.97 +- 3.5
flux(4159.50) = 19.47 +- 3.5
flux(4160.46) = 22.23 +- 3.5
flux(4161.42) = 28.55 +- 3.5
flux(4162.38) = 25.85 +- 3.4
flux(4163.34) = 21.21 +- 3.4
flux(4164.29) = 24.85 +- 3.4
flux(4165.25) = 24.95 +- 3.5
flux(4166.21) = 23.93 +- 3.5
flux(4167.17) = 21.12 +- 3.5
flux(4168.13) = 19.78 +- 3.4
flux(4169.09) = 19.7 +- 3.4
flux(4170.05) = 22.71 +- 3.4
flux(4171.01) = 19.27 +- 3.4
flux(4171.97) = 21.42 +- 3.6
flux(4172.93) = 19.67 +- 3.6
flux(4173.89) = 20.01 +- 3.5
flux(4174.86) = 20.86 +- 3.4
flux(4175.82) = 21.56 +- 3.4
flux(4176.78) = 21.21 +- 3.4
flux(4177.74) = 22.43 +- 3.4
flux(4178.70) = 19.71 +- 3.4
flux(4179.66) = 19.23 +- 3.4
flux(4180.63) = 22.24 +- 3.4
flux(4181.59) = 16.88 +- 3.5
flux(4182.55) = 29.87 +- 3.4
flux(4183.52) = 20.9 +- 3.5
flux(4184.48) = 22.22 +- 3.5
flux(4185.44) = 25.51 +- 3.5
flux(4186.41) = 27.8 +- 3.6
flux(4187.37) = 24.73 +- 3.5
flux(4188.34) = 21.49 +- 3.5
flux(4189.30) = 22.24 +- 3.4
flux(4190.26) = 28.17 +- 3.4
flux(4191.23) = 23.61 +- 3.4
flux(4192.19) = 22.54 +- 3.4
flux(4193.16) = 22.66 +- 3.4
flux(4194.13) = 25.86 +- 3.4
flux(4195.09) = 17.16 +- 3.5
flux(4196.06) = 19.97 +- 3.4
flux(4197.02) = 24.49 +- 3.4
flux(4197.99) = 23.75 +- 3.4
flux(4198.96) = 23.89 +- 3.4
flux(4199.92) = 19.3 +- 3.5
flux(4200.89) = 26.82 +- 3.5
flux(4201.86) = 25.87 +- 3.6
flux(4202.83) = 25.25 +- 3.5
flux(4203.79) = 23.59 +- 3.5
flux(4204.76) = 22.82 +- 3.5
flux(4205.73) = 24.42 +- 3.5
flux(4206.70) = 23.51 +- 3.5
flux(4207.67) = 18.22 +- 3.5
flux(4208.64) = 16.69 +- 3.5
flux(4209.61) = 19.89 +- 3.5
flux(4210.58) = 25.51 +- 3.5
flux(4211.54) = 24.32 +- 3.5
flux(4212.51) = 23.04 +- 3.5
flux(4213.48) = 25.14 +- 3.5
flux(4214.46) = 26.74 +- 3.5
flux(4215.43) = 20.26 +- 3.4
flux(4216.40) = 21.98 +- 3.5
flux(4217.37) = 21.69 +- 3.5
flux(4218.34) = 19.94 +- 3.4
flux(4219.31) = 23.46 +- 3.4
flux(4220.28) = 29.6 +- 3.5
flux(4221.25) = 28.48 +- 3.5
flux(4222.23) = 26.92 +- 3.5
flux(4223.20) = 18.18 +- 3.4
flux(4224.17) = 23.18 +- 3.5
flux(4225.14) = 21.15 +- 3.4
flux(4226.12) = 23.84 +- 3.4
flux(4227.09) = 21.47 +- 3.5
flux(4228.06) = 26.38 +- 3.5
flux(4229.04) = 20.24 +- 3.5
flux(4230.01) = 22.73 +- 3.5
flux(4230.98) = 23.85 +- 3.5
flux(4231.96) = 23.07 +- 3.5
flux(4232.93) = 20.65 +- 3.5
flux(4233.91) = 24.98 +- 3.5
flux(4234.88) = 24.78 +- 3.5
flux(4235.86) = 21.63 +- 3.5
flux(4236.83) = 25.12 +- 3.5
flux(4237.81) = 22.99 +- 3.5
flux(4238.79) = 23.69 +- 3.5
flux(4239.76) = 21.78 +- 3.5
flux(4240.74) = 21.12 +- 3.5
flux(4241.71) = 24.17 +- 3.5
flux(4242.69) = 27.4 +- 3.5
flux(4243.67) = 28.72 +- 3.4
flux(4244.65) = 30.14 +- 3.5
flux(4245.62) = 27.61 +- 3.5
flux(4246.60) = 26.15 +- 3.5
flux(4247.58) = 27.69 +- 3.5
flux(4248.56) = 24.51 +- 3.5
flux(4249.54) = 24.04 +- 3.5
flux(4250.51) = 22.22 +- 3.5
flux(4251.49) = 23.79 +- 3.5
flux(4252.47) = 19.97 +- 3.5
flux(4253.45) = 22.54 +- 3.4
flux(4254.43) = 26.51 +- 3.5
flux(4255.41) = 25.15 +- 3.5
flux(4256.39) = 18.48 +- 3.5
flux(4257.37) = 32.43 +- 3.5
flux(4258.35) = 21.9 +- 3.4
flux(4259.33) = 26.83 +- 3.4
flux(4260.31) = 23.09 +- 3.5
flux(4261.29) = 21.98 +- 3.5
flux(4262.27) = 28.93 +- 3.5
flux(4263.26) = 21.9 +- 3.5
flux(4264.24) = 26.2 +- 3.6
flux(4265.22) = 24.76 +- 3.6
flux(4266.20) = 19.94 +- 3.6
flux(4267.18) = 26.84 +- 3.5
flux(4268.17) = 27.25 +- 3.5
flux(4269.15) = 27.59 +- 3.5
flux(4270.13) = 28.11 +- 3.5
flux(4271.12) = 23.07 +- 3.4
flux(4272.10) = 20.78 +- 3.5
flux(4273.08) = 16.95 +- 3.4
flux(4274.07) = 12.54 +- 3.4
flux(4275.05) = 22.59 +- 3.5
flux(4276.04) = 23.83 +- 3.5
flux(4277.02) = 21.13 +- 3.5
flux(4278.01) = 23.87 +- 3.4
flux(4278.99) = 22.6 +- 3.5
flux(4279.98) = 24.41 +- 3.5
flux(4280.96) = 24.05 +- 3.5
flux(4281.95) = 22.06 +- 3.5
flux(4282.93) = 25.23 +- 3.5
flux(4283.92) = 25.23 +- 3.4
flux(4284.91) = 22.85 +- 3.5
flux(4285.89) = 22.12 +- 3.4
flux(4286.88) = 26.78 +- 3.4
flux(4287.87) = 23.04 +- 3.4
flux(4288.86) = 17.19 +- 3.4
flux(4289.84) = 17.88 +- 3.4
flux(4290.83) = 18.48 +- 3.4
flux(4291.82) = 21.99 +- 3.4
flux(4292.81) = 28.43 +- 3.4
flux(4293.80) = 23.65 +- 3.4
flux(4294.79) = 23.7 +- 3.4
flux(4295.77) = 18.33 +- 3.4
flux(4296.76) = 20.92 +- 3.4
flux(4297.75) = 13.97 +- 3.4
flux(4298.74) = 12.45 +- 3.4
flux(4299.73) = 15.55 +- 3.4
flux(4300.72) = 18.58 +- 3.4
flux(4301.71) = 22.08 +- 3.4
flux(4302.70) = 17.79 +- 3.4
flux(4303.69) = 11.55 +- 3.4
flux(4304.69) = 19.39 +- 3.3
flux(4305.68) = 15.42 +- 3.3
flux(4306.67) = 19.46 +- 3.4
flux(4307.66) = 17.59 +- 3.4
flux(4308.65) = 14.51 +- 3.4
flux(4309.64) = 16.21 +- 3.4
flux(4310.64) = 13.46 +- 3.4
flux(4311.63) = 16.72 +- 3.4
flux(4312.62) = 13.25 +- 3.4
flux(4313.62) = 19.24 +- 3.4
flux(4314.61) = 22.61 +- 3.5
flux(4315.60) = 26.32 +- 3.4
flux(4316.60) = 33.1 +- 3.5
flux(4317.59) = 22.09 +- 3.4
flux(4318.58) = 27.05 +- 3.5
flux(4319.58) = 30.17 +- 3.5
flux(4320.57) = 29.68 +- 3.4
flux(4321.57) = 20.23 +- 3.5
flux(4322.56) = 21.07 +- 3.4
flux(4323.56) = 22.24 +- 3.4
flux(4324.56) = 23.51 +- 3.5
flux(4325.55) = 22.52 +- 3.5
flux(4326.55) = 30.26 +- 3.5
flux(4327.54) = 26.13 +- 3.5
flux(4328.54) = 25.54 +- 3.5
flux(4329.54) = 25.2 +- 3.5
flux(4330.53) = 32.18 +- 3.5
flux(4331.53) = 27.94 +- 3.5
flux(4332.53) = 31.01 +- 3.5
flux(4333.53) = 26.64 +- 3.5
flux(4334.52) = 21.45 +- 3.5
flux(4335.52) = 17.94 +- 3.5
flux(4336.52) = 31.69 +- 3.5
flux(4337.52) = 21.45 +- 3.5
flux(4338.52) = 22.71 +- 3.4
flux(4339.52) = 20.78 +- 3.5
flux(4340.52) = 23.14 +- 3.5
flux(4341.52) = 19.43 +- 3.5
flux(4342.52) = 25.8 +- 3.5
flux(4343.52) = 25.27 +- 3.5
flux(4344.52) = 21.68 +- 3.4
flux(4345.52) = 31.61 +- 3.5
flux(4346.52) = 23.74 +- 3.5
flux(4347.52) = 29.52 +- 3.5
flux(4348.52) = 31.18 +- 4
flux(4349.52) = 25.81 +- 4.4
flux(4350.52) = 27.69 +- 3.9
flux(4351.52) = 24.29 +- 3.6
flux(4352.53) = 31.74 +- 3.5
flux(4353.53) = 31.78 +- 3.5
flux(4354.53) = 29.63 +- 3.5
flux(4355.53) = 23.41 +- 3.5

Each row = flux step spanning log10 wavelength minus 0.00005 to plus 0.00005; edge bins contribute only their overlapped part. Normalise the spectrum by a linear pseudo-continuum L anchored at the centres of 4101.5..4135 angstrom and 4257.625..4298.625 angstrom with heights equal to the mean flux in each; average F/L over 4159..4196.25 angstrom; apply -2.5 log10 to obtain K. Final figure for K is 0.01 mag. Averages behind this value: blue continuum 22.5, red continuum 22.7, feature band 22.4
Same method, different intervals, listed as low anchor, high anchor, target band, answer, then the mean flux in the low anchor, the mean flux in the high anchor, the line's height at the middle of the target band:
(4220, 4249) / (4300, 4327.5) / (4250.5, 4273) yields -0.05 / 24.4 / 21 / 23.2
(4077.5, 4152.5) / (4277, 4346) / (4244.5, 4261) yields -0.11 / 22.5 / 22.3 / 22.4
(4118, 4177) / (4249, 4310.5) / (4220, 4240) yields -0.09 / 21.7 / 21.7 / 21.7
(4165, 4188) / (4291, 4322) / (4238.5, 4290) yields -0.15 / 21.9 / 20.2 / 20.7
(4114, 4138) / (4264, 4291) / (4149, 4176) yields 0.07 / 22.9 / 22.8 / 22.9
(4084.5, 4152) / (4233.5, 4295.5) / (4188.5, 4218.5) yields 0.02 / 22.5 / 23.7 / 23.2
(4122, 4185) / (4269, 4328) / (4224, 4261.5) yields -0.13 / 21.6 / 21.4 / 21.4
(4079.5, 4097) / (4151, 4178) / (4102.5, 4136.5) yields 0.04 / 25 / 21.4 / 23.5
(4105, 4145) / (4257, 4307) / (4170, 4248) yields -0.05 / 22.5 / 21.9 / 22.2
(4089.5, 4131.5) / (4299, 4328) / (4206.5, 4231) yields -0.06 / 22.6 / 20.9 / 21.7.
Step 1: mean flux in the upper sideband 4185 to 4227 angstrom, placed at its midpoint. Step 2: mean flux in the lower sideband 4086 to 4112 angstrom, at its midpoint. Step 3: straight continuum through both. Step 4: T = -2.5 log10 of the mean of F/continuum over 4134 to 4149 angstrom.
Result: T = 0.07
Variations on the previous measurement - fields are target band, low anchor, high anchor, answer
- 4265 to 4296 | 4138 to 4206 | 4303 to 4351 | 0.01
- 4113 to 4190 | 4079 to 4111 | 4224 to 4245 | 0.06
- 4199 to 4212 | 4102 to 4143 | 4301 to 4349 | -0.01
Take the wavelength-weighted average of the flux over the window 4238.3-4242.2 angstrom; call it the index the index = 22.7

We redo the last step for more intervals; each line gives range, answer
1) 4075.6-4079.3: 20.2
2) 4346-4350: 27.6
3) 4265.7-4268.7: 24.7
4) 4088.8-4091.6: 28.3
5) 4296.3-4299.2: 15.8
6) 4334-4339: 23.1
